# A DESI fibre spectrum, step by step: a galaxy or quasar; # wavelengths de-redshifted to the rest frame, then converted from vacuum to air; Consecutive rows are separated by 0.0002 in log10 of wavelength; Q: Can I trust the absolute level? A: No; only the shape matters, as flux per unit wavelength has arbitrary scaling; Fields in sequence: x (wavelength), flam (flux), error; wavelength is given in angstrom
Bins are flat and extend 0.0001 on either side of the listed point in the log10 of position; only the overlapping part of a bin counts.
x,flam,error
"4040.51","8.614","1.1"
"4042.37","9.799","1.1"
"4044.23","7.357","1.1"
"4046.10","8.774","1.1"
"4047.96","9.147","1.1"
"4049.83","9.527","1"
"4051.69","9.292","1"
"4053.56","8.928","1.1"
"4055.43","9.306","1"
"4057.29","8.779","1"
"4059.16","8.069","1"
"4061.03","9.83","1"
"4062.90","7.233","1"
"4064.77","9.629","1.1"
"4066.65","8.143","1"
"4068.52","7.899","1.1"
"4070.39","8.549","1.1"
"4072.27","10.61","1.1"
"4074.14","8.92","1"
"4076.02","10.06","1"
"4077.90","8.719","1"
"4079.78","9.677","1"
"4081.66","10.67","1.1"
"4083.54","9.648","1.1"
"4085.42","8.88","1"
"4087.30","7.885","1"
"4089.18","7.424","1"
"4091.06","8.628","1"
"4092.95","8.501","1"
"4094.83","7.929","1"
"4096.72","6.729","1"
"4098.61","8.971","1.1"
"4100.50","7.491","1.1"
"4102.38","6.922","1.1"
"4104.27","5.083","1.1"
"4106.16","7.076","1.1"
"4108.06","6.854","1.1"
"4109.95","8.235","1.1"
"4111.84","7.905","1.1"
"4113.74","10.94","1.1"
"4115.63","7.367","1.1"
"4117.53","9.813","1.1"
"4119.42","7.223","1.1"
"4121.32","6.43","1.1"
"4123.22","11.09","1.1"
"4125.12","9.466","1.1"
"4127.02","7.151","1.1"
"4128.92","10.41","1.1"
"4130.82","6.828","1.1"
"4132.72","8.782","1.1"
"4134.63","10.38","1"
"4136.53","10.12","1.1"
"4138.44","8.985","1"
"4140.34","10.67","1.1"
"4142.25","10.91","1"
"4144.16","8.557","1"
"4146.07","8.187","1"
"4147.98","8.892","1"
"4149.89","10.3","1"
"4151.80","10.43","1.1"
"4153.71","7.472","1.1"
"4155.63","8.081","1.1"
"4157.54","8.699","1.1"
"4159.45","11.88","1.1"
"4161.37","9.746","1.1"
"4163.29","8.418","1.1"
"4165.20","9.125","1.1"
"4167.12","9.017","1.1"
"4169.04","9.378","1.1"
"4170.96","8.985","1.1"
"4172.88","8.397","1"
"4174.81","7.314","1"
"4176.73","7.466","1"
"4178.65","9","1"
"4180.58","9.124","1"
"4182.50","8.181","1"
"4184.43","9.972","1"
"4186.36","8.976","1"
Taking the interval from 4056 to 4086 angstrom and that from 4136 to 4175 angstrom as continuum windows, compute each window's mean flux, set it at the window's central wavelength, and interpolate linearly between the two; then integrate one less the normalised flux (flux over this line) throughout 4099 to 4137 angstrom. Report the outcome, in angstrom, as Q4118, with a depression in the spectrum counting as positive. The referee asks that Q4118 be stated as 3.8 angstrom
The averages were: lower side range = 9.09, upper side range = 9.24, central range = 8.27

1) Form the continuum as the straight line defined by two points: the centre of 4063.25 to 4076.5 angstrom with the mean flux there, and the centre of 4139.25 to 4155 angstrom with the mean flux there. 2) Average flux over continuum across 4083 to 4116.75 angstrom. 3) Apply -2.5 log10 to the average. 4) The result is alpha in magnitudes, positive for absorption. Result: 0.16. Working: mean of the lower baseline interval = 9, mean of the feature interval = 7.9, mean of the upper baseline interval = 9.39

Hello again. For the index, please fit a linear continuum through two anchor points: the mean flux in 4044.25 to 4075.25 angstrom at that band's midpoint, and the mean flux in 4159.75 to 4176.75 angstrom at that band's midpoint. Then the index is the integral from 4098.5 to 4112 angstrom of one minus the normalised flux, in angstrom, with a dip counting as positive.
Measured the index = 2.6 angstrom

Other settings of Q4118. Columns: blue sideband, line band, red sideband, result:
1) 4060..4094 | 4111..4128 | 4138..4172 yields 1.0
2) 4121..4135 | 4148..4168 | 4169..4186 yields -1.3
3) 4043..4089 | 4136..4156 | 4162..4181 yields -1.5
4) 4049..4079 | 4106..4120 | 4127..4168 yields 1.4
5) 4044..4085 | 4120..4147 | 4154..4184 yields -0.6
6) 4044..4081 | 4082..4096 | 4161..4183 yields 0.6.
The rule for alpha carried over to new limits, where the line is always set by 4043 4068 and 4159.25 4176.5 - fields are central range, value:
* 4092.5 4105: 0.20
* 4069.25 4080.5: -0.07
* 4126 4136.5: 0.01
